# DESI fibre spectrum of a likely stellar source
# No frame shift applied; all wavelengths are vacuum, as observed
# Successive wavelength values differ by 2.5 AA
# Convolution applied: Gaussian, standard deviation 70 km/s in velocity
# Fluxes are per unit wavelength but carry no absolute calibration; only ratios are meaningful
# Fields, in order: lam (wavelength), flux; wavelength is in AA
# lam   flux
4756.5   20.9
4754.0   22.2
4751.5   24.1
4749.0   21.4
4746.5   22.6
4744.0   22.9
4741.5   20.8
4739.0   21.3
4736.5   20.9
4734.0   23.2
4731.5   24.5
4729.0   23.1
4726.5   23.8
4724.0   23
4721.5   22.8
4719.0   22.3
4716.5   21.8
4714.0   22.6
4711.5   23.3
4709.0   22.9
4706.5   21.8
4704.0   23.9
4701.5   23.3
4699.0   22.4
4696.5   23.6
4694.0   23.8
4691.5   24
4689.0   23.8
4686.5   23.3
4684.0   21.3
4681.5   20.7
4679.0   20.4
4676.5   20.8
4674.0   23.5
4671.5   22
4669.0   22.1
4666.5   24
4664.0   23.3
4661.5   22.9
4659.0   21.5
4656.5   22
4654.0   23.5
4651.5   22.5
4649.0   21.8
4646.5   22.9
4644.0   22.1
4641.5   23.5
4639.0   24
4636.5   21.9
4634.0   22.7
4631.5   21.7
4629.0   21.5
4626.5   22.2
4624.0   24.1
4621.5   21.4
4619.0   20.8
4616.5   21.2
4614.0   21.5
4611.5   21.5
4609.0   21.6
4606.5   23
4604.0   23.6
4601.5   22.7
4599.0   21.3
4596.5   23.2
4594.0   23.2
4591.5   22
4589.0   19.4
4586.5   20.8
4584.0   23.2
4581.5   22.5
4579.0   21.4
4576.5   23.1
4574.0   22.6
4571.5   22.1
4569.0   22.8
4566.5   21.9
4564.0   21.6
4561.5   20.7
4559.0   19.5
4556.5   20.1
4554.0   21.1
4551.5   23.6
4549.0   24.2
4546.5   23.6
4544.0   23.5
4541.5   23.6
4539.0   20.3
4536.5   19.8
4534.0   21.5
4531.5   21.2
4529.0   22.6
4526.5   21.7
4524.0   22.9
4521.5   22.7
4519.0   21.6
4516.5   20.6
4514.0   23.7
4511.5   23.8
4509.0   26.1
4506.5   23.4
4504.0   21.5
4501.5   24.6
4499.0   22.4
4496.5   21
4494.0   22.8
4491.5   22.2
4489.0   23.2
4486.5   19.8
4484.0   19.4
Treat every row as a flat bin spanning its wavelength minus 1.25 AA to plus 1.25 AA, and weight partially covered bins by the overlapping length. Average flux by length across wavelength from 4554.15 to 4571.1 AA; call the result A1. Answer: 21.2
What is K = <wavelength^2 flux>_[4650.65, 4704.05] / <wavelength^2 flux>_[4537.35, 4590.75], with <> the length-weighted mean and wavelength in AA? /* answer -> 1.1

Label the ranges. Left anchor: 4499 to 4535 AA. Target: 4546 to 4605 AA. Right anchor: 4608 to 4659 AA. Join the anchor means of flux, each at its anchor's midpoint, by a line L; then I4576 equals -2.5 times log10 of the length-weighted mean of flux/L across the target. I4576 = 0.02 mag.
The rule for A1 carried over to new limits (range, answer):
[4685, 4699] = 23.5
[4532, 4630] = 22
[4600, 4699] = 22.4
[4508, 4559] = 22.3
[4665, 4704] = 22.6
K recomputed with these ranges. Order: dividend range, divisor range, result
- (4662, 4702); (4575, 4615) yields 1.06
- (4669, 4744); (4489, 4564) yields 1.10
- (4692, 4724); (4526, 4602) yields 1.11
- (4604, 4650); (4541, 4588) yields 1.03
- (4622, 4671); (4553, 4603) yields 1.07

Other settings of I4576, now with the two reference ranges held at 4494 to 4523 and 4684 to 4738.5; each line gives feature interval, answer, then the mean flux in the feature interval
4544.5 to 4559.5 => 0.03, 22.2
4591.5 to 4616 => 0.03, 22.3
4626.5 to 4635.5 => 0.05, 22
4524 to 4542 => 0.07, 21.5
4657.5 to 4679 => 0.03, 22.4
